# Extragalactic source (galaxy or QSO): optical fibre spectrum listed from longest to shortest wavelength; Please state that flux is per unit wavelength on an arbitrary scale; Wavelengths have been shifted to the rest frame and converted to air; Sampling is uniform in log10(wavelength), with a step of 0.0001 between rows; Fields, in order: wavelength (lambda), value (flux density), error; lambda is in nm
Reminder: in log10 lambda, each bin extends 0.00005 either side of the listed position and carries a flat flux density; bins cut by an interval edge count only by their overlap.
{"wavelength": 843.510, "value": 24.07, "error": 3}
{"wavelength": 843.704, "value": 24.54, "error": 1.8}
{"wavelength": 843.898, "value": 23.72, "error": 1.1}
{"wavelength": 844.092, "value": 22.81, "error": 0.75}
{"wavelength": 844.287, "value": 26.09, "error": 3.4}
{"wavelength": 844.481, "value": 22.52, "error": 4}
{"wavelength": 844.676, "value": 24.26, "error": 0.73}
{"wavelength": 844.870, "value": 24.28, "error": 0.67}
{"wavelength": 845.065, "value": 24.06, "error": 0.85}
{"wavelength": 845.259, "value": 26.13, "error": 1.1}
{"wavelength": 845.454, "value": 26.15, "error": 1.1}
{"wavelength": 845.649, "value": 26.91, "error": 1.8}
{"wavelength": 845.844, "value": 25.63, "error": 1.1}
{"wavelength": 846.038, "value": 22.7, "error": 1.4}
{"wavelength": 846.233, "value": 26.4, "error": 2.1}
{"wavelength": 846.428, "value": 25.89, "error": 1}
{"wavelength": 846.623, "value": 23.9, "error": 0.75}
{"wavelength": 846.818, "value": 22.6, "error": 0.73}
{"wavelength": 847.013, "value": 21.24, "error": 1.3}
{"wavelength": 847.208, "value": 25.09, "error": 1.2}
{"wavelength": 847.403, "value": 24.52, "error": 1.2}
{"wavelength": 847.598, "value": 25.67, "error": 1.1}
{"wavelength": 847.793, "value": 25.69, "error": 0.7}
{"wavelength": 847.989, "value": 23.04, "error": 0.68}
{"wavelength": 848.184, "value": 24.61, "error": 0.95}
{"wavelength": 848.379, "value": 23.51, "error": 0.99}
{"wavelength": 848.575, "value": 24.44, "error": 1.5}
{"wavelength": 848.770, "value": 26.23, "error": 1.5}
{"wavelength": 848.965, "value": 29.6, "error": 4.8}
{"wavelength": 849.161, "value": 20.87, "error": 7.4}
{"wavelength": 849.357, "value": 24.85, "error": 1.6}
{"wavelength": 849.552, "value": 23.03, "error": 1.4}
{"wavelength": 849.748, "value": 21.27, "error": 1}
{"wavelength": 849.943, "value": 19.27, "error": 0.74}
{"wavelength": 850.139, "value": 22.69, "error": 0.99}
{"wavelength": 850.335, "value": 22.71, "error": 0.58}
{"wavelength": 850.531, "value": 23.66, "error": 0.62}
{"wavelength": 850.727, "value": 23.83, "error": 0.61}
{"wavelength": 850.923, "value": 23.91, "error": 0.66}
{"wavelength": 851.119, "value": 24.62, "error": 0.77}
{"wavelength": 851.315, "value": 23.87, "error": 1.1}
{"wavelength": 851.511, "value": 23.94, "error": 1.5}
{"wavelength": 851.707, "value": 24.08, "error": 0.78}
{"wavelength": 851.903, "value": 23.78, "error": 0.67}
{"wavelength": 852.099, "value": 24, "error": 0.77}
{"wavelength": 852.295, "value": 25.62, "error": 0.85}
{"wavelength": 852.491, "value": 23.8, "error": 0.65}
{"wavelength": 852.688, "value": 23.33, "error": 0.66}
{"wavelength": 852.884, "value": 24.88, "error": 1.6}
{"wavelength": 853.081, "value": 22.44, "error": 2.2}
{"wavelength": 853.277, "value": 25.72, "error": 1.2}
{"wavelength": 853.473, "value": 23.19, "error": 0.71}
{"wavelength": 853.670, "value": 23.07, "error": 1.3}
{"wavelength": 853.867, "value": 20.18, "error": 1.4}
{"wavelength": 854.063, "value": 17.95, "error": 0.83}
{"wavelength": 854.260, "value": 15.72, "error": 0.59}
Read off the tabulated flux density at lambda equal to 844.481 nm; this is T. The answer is 22.52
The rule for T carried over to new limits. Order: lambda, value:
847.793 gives 25.69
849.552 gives 23.03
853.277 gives 25.72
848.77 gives 26.23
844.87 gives 24.28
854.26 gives 15.72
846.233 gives 26.4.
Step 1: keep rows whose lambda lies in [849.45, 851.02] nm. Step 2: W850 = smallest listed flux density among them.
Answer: 19.27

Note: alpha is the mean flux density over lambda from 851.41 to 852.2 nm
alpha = 24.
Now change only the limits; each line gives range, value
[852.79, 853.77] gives 23.8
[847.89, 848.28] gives 23.8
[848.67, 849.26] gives 25.6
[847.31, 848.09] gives 24.7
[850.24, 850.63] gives 23.2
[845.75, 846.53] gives 25.2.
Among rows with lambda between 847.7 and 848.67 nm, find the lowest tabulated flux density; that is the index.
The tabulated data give 23.04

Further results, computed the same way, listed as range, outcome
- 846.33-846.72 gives 23.9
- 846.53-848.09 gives 21.24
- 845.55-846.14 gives 22.7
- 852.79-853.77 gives 22.44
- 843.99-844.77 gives 22.52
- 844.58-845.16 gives 24.06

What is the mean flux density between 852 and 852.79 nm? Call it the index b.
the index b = 24.2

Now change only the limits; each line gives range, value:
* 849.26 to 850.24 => 22.2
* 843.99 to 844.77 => 23.9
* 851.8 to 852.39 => 24.5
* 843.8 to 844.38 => 24.2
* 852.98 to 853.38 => 24.1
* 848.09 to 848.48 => 24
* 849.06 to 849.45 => 22.8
